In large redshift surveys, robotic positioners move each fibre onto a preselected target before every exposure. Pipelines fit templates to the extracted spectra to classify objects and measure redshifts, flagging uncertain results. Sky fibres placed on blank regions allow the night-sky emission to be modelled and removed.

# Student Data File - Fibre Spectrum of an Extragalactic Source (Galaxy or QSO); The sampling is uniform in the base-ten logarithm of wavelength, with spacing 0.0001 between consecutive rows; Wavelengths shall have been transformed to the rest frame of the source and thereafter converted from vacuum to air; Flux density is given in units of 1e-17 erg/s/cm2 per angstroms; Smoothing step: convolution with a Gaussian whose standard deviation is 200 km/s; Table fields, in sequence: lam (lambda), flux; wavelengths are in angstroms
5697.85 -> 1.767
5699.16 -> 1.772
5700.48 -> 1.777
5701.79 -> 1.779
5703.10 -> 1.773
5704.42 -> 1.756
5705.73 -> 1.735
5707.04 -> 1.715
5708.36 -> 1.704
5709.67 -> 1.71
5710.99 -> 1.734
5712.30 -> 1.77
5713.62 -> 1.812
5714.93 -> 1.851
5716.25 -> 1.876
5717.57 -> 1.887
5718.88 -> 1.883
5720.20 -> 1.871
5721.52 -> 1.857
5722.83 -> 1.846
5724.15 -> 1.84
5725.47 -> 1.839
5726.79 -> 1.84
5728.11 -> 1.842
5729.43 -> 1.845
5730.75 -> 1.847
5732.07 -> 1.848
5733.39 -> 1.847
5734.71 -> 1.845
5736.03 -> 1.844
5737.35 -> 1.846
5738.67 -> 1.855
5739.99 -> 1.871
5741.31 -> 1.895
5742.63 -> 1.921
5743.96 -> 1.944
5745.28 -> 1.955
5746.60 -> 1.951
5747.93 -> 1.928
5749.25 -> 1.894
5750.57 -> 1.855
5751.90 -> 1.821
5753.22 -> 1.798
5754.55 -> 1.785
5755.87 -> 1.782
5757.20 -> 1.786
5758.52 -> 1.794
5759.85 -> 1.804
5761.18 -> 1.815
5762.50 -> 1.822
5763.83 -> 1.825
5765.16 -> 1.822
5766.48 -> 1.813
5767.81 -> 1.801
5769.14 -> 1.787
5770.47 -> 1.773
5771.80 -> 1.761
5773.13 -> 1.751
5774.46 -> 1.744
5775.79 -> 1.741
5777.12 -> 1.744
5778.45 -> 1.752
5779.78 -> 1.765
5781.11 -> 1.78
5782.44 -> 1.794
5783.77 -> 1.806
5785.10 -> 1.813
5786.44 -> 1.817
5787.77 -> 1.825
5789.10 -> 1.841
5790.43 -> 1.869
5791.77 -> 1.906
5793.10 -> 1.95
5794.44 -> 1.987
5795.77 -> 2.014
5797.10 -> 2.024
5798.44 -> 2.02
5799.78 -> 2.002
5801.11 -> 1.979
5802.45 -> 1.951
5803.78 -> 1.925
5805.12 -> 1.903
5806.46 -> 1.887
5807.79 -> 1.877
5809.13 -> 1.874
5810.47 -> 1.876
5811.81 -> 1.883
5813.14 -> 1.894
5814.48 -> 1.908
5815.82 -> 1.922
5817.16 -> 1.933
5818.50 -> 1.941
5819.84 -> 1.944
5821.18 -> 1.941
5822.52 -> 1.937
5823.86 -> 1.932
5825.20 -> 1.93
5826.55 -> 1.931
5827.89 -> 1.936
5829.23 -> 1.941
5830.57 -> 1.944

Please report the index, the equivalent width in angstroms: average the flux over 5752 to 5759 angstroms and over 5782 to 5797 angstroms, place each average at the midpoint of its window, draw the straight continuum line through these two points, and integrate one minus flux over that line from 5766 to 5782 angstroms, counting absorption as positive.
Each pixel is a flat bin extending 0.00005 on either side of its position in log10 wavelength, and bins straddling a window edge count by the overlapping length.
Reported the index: 0.6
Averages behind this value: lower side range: 1.79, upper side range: 1.88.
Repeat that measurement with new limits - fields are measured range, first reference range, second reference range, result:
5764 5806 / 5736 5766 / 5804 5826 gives 0.7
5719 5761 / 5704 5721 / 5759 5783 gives -1.5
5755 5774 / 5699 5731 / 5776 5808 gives 0.6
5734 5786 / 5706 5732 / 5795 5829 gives 1.3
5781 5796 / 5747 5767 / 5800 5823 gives 0.1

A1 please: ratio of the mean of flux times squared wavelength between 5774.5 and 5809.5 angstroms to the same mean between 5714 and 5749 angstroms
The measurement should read 1.02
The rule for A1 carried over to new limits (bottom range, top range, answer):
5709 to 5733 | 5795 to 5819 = 1.09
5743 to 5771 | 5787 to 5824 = 1.07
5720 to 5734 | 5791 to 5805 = 1.09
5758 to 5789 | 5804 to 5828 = 1.08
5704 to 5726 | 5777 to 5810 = 1.07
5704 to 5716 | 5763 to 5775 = 1.04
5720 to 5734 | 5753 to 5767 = 0.99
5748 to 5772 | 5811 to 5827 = 1.08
